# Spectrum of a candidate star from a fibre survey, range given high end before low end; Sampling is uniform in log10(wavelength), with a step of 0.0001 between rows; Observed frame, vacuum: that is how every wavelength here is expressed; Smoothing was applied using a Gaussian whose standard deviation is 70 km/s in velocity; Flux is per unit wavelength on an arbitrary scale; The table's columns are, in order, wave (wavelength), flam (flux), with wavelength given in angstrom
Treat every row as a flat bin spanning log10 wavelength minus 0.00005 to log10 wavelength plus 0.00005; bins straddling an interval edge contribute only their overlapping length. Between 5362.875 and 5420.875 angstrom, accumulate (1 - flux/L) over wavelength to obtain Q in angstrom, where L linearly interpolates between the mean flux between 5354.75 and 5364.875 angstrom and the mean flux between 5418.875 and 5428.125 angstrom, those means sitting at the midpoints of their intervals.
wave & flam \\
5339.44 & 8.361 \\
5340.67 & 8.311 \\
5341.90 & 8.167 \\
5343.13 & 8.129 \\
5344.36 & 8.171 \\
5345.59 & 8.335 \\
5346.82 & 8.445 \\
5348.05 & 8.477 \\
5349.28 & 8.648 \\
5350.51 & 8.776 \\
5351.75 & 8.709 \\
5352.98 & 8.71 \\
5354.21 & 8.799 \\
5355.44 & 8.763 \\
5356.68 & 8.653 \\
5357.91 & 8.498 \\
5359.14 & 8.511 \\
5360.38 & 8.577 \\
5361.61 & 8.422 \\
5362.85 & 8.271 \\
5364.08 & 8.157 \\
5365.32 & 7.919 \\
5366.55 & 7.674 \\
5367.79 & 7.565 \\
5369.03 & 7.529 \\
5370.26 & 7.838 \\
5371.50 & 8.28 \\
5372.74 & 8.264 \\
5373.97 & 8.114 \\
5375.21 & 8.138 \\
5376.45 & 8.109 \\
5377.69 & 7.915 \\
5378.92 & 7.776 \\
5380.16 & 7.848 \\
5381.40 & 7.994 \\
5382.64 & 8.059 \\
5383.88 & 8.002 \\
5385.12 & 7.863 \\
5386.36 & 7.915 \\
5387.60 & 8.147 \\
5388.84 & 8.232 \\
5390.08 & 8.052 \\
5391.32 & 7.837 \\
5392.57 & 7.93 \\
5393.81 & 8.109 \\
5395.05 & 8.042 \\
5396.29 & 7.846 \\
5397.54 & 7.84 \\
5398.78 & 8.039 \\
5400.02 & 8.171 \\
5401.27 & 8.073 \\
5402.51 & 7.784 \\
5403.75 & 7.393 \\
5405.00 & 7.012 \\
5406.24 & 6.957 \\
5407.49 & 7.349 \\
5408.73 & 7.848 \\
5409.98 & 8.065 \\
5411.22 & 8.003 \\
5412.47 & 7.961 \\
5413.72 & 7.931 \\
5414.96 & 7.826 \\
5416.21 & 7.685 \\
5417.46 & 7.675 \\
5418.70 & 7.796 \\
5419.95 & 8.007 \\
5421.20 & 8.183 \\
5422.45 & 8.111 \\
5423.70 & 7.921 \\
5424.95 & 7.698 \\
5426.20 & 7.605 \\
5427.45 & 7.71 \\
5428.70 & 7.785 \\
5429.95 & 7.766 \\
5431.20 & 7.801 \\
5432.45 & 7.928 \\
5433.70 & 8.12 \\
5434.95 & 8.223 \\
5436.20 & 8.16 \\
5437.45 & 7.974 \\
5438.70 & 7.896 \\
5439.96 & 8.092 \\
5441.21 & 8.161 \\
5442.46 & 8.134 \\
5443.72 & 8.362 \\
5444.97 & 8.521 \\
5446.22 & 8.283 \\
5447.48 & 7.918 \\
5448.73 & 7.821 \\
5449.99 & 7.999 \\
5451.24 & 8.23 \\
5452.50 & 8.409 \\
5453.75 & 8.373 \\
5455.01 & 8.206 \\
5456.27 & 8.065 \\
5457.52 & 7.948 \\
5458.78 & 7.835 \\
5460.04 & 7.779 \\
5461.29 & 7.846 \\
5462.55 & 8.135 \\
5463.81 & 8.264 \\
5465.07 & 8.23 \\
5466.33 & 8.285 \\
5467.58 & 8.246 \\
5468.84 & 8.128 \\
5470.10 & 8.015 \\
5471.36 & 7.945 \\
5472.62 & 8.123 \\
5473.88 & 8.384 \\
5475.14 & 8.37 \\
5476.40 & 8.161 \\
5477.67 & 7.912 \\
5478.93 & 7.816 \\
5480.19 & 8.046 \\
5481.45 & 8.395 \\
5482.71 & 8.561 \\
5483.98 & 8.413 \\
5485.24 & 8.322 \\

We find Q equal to 2.0 angstrom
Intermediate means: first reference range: 8.47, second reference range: 7.88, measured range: 7.89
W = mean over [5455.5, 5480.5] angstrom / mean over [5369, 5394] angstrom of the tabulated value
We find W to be 1.01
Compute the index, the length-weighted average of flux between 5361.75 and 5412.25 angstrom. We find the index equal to 7.9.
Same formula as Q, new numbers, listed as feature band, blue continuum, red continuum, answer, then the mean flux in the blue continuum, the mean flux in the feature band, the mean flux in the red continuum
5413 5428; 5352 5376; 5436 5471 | 0.6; 8.25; 7.84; 8.12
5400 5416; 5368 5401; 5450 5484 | 0.7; 7.99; 7.7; 8.14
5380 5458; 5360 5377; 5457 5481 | 1.1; 8.05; 7.95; 8.08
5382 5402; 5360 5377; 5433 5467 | 0.2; 8.05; 8.01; 8.12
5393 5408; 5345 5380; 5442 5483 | 0.9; 8.28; 7.72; 8.14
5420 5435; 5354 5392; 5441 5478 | 0.4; 8.11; 7.89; 8.14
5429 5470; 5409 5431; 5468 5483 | -0.4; 7.86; 8.1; 8.15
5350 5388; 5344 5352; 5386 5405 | 0.3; 8.51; 8.18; 7.93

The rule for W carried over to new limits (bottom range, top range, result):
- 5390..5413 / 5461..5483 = 1.05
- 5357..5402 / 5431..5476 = 1.01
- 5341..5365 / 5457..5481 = 0.95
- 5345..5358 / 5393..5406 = 0.91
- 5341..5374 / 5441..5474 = 0.98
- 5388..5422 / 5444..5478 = 1.04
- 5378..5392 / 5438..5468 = 1.02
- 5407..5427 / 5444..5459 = 1.04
